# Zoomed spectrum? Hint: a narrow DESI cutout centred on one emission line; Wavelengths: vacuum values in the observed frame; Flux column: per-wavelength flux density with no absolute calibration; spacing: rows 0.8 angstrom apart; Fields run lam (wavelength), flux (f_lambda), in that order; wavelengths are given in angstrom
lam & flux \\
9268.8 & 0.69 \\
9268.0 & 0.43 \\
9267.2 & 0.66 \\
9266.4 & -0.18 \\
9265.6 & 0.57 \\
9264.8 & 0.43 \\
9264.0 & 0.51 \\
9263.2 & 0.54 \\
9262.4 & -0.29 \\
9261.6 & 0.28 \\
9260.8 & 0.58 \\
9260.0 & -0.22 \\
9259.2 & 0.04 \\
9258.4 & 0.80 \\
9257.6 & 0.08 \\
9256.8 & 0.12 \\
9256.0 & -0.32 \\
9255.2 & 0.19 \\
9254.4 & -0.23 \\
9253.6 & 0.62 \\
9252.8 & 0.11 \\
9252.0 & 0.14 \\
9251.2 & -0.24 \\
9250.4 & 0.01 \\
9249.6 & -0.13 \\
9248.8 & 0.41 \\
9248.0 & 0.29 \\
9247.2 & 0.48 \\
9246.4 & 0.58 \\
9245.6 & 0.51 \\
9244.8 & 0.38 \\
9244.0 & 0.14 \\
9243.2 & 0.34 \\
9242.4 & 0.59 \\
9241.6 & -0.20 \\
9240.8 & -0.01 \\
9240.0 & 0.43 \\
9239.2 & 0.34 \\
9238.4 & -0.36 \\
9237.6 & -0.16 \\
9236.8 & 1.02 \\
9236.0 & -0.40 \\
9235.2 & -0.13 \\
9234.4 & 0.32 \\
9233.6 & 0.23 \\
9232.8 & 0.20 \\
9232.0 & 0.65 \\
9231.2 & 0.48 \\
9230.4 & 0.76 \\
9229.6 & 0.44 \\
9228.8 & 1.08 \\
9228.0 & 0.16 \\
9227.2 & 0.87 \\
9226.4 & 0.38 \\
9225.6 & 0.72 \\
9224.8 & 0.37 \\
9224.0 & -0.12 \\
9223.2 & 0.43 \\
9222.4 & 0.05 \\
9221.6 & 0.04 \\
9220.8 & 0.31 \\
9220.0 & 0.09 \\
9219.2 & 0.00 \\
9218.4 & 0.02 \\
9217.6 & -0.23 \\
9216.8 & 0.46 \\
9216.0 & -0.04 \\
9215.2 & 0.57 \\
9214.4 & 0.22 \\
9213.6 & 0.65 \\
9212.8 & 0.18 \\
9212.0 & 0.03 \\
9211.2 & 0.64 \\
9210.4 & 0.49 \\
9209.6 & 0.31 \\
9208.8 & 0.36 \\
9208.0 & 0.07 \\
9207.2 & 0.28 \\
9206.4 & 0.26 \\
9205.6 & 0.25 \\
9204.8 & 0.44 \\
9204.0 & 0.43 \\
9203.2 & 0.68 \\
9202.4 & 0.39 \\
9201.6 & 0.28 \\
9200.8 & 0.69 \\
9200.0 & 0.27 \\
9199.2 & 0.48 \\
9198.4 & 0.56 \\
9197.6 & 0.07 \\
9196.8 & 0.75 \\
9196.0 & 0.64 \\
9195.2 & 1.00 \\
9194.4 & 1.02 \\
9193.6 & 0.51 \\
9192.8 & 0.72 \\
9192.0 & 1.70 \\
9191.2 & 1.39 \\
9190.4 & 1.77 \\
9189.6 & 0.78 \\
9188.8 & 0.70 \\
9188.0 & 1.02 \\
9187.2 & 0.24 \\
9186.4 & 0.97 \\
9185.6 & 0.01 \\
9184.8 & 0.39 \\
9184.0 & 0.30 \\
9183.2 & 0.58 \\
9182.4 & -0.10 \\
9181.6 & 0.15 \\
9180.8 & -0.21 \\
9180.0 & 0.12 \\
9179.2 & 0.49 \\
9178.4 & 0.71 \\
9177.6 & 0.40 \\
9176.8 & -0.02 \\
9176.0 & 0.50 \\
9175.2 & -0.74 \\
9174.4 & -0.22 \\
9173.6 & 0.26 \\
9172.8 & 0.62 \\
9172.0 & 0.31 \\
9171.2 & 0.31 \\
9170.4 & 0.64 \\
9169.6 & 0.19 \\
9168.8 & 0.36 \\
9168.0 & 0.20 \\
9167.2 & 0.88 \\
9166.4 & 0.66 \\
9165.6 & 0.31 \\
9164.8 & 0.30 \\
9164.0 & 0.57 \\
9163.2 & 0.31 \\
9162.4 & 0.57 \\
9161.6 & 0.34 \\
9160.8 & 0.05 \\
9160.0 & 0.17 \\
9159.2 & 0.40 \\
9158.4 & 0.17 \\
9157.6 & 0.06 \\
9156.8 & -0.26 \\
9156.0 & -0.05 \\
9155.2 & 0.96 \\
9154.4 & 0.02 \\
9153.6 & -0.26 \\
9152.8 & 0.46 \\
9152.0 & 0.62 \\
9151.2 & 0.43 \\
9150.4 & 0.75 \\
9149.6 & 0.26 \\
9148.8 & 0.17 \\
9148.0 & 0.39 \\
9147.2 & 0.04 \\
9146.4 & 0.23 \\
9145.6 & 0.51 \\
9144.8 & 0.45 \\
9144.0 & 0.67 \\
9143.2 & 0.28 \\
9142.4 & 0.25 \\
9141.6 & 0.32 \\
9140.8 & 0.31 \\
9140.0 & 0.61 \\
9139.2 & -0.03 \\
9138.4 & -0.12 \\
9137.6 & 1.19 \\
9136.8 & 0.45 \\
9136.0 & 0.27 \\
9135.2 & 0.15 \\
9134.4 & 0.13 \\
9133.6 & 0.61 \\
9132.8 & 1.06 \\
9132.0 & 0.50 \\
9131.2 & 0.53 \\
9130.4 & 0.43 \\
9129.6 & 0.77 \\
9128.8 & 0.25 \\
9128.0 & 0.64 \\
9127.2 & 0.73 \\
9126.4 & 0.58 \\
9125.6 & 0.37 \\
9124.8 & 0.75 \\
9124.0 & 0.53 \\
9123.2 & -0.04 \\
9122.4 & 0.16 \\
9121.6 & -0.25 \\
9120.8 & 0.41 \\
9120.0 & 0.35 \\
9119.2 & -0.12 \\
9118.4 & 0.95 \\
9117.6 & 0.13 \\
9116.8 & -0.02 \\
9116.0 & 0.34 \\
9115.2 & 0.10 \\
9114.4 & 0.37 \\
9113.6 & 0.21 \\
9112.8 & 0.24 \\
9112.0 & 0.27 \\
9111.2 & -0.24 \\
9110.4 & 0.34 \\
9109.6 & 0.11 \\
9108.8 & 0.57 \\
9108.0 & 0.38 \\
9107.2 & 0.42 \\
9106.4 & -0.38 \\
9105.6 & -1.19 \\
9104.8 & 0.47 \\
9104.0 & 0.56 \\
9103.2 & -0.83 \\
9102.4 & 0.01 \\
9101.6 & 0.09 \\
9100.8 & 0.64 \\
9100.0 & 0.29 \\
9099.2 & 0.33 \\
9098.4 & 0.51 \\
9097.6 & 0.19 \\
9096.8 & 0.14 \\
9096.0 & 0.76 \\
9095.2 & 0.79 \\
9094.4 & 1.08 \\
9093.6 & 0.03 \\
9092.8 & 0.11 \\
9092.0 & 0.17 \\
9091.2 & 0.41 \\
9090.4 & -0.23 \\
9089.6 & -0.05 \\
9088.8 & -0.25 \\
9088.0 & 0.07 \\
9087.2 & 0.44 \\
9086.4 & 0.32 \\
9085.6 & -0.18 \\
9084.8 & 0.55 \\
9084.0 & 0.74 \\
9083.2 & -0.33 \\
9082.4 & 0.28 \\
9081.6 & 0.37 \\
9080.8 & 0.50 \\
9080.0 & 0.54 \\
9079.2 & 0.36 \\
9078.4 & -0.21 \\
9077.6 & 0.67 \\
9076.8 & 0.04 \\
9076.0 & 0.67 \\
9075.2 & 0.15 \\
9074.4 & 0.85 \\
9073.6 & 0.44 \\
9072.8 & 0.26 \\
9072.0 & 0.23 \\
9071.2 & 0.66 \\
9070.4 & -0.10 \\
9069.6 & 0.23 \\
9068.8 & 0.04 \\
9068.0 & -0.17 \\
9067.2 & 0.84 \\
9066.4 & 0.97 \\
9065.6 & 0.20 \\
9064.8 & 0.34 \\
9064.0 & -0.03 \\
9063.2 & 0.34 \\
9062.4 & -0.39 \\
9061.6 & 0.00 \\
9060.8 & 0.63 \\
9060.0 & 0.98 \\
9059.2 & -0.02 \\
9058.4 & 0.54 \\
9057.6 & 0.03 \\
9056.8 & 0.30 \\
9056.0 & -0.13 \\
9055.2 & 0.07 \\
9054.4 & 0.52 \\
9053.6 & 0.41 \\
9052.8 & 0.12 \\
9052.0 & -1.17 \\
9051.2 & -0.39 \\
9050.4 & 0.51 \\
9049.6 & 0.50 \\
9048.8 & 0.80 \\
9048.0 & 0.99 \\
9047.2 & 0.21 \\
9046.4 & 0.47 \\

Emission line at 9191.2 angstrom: H-beta 4861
